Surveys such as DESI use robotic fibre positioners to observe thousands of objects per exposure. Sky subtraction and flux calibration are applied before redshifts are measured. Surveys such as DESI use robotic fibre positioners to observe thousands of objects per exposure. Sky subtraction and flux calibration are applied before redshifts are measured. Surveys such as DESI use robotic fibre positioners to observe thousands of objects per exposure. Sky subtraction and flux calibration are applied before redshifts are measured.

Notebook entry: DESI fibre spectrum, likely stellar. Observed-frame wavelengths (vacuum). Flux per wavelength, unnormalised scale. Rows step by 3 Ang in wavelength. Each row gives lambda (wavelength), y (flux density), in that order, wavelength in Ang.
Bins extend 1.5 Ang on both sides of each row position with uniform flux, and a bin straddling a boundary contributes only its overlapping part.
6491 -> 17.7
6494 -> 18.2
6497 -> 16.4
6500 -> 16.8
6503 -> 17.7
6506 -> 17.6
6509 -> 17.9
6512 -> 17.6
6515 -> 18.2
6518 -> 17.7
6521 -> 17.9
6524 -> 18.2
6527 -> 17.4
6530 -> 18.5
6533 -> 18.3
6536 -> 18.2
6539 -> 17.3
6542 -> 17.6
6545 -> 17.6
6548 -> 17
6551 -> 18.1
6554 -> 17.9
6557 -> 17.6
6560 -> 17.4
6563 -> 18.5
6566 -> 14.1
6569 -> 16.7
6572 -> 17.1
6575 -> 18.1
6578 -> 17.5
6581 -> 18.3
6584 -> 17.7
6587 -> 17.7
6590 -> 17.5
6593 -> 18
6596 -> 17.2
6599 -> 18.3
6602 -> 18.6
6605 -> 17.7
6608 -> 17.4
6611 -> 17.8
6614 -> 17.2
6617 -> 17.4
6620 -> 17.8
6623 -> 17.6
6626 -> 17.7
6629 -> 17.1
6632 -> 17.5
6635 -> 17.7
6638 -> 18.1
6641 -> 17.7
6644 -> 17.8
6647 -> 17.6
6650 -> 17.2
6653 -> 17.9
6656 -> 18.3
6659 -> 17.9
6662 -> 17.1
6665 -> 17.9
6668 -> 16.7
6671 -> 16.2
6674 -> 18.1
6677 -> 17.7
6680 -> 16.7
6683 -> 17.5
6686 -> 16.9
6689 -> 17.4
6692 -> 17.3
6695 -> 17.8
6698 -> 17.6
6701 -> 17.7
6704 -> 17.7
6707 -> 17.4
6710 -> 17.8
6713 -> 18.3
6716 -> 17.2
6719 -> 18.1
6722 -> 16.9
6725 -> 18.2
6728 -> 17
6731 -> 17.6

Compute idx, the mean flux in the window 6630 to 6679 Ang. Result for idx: 17.6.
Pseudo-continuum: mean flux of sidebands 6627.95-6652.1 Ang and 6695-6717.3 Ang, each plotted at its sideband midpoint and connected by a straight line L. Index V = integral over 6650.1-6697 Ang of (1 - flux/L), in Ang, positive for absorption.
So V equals 0.6 Ang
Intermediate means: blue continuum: 17.6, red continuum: 17.7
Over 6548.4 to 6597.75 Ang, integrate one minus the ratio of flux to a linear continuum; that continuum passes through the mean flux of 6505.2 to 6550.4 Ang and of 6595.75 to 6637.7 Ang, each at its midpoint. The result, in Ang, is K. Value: 0.8 Ang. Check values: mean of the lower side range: 17.8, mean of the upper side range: 17.7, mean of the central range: 17.5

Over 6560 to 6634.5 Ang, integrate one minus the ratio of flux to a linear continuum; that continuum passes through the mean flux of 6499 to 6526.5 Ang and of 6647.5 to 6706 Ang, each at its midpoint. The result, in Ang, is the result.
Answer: 0.3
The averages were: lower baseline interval 17.7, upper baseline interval 17.5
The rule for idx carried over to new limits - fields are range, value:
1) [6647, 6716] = 17.5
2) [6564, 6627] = 17.5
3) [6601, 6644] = 17.7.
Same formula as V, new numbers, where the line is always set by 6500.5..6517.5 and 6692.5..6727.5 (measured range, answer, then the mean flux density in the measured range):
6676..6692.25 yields 0.4 Ang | 17.2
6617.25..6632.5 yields 0.1 Ang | 17.5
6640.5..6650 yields 0.0 Ang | 17.6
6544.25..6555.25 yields 0.0 Ang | 17.6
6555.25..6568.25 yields 0.6 Ang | 16.9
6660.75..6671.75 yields 0.4 Ang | 17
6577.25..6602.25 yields -0.2 Ang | 17.8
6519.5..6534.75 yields -0.3 Ang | 18.1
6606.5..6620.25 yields 0.2 Ang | 17.5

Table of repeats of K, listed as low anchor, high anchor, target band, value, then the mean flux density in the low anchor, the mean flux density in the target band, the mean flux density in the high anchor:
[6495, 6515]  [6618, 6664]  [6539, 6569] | 0.4 Ang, 17.4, 17.3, 17.7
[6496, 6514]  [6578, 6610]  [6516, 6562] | -0.6 Ang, 17.4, 17.8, 17.8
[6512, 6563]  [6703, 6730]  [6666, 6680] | 0.4 Ang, 17.8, 17.2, 17.6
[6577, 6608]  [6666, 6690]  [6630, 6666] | -0.7 Ang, 17.8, 17.7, 17.2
